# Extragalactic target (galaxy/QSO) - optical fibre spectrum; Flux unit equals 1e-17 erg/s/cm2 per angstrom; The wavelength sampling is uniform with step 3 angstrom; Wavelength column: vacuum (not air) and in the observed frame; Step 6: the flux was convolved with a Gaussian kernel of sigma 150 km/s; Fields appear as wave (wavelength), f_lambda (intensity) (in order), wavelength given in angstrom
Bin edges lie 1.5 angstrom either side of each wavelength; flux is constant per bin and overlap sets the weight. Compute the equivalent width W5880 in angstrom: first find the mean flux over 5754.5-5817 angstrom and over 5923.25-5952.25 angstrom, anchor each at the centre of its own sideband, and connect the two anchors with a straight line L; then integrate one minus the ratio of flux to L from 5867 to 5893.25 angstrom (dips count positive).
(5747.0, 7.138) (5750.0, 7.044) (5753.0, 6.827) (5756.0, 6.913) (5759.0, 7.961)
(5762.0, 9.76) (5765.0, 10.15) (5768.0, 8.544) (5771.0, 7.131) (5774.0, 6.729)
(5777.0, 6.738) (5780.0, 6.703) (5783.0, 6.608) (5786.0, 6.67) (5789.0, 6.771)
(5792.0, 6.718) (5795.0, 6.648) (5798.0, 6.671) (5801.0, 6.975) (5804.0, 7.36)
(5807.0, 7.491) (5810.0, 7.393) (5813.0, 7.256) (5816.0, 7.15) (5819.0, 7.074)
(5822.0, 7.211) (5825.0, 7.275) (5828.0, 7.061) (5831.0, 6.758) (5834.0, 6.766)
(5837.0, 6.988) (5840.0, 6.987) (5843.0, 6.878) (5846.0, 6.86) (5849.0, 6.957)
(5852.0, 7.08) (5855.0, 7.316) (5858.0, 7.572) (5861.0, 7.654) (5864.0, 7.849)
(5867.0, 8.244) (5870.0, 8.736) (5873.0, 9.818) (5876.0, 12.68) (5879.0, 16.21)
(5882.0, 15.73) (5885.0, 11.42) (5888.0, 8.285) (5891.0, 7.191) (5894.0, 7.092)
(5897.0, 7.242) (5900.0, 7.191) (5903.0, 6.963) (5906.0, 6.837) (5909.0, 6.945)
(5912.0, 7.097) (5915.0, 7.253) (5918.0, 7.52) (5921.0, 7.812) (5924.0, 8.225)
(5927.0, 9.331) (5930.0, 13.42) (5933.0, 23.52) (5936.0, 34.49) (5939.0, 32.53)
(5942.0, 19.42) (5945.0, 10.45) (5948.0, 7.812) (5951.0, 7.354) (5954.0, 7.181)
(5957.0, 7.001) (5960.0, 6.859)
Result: 4.57 angstrom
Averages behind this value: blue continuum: 7.35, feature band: 11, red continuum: 17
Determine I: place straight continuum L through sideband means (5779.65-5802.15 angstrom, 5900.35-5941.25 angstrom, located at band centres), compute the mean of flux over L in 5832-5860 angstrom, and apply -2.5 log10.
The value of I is 0.32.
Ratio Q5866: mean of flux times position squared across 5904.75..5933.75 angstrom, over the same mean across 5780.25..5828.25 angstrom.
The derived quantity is 1.41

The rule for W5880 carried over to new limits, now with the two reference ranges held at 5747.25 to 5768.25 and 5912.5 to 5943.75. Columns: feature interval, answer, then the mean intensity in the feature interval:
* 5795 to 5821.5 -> 8.4 angstrom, 7.14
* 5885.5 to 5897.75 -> 5.6 angstrom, 7.79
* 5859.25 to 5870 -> 4.1 angstrom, 8.02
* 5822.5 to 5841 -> 7.3 angstrom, 6.98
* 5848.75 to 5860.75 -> 5.0 angstrom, 7.3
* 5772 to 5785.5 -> 3.5 angstrom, 6.71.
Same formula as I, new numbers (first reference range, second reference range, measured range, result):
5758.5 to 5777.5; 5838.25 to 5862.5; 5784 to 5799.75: 0.18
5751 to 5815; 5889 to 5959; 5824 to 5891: 0.10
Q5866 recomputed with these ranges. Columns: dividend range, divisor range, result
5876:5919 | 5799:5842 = 1.29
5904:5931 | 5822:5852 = 1.20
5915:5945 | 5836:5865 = 2.36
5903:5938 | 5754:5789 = 1.69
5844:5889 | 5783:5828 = 1.38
